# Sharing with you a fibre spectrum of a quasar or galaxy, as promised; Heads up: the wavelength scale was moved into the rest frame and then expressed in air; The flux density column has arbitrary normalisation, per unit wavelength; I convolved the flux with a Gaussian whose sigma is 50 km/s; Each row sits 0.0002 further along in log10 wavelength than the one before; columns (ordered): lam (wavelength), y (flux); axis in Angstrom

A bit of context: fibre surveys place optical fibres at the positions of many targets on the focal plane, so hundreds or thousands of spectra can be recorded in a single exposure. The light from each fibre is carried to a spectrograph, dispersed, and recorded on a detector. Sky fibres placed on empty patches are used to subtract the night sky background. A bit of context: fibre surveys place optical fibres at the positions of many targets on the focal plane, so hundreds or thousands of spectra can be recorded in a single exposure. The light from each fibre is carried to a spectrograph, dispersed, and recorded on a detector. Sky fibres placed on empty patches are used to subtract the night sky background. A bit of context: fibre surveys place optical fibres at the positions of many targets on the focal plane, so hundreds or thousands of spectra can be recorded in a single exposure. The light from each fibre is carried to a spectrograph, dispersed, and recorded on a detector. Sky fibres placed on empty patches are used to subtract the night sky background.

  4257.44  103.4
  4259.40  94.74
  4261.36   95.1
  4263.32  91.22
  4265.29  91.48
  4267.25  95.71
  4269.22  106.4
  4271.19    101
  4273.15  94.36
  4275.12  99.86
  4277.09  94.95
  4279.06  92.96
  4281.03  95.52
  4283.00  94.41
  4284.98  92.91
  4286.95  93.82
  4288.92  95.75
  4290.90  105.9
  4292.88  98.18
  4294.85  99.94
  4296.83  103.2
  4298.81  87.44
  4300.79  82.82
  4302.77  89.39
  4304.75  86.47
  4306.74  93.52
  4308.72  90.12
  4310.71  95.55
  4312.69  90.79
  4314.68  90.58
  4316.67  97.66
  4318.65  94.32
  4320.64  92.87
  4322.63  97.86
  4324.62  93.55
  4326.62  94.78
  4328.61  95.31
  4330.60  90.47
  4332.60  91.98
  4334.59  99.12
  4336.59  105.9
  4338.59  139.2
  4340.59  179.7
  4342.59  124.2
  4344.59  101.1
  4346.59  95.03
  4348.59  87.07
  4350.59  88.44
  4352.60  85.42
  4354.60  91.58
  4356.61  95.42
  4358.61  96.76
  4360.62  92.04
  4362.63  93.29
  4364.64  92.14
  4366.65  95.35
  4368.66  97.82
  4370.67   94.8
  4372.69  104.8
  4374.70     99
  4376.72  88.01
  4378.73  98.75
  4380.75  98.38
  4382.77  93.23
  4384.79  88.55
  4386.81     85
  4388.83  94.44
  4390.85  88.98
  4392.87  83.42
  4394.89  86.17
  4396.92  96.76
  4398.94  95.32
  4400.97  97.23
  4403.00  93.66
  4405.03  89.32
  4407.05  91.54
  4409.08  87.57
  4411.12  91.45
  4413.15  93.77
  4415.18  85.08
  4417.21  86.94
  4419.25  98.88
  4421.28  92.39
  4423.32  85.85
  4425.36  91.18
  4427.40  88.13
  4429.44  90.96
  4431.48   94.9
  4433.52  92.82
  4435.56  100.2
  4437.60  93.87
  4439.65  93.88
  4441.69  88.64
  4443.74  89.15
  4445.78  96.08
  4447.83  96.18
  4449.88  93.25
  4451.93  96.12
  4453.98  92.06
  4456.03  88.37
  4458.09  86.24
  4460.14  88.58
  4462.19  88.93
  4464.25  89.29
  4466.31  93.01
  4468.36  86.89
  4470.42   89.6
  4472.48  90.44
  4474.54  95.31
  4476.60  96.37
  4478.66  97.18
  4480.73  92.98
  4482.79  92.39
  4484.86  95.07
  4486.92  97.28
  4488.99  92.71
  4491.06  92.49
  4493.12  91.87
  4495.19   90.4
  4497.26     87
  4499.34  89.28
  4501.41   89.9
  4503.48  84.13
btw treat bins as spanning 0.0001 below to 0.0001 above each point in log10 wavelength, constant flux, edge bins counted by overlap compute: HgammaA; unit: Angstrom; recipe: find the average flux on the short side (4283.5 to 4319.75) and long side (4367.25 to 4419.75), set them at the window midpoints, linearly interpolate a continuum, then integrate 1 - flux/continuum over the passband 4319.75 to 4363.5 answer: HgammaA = -3.83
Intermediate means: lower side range 93.8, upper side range 92.6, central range 101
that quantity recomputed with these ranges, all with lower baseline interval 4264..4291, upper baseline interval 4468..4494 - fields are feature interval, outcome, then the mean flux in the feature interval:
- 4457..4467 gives 0.5 Angstrom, 89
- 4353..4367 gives 0.3 Angstrom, 93.4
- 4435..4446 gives 0.1 Angstrom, 93.2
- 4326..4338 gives -0.3 Angstrom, 97.8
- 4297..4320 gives 1.1 Angstrom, 91.3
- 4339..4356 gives -2.2 Angstrom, 107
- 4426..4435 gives 0.2 Angstrom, 92.1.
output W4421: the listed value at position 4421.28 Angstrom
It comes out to 92.39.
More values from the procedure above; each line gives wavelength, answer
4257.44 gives 103.4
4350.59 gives 88.44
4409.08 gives 87.57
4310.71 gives 95.55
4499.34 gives 89.28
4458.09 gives 86.24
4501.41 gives 89.9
